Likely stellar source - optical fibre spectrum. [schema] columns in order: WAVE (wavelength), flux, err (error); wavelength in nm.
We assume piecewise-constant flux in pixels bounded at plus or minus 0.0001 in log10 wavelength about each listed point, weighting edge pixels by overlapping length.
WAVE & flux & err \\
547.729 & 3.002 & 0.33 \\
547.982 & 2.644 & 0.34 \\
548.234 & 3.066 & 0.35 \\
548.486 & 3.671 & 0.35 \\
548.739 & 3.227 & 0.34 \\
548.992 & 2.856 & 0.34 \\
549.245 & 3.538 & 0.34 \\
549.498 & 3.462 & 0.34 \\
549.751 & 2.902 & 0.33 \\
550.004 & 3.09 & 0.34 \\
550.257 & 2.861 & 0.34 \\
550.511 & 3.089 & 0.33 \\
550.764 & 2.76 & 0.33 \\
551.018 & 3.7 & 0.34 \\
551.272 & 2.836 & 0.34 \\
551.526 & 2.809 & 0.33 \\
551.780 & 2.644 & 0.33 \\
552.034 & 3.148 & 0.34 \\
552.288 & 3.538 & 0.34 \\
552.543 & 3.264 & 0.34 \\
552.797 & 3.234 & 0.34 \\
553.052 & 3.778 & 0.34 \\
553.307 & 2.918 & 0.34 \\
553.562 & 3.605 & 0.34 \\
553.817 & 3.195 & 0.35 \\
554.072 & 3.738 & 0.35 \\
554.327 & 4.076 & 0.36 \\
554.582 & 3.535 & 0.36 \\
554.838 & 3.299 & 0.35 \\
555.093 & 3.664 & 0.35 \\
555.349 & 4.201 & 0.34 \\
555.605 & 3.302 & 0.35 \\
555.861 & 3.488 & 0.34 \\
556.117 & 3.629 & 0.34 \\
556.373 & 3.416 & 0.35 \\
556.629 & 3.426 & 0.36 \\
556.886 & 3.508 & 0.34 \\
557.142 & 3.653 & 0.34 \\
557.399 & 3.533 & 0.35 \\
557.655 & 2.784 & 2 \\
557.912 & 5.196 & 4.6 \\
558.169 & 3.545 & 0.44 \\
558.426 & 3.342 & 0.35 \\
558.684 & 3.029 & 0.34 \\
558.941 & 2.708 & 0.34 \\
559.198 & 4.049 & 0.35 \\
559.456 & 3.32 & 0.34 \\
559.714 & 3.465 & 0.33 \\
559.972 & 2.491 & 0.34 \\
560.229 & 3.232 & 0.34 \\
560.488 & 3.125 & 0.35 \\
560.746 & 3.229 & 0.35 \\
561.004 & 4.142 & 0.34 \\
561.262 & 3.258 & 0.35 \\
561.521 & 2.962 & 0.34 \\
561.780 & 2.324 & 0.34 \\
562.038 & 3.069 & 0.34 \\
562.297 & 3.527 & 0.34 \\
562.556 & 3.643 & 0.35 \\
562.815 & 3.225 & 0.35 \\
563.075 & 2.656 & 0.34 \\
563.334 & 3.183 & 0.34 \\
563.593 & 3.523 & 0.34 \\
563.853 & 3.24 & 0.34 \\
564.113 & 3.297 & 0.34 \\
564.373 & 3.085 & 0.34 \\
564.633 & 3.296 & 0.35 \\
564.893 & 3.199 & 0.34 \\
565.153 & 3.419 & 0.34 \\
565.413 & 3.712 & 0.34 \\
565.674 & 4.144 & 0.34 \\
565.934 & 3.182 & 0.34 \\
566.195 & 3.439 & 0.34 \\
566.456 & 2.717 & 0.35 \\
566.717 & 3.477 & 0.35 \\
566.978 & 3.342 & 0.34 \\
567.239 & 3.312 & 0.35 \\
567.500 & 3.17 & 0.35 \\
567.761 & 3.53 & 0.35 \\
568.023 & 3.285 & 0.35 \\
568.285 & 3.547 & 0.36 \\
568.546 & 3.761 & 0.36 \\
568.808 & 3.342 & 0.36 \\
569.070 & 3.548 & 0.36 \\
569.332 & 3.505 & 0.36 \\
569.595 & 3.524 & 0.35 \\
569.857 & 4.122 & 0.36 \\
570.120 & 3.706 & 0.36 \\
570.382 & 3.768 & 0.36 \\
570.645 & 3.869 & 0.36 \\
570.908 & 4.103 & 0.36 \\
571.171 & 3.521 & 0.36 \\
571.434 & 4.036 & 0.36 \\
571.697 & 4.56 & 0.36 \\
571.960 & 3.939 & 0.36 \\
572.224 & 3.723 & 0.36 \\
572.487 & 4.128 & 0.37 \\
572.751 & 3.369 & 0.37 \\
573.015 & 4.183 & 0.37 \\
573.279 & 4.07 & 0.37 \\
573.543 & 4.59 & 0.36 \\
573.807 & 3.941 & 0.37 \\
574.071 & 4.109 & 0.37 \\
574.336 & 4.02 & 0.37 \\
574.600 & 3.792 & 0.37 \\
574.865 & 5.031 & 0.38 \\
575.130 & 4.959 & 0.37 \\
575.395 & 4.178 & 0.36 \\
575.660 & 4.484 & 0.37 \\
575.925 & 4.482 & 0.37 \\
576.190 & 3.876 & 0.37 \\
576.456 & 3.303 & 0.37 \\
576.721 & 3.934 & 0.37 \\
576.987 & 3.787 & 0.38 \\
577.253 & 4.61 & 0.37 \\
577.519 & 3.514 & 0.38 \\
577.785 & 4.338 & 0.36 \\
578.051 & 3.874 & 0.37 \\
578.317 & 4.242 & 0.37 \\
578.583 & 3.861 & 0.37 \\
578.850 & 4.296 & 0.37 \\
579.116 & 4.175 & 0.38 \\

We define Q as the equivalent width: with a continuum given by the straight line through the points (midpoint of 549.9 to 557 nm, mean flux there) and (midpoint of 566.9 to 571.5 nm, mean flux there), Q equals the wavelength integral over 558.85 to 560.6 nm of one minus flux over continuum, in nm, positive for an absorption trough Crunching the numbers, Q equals 0.12 nm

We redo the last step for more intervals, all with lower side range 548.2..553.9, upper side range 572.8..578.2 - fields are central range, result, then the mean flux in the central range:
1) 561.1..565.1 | 0.522 nm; 3.18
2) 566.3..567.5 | 0.187 nm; 3.21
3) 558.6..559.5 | 0.055 nm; 3.29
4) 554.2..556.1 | -0.174 nm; 3.65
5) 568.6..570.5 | 0.126 nm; 3.65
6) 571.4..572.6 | -0.023 nm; 4.08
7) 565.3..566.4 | 0.060 nm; 3.55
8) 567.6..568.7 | 0.096 nm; 3.52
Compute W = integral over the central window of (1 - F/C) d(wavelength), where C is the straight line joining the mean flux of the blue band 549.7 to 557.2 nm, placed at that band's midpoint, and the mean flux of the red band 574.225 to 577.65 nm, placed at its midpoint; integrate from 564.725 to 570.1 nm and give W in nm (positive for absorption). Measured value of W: 0.53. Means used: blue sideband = 3.35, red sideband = 4.15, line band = 3.47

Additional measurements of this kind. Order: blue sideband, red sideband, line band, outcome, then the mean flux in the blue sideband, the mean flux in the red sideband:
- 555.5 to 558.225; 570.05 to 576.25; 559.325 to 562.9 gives 0.49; 3.59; 4.11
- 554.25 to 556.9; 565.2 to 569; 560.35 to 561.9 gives 0.15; 3.59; 3.43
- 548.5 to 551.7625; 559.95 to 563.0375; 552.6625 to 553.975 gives -0.10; 3.1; 3.19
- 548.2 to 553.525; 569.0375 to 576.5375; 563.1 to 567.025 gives 0.41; 3.17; 4.03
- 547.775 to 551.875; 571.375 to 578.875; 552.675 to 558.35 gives -0.46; 3.07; 4.11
